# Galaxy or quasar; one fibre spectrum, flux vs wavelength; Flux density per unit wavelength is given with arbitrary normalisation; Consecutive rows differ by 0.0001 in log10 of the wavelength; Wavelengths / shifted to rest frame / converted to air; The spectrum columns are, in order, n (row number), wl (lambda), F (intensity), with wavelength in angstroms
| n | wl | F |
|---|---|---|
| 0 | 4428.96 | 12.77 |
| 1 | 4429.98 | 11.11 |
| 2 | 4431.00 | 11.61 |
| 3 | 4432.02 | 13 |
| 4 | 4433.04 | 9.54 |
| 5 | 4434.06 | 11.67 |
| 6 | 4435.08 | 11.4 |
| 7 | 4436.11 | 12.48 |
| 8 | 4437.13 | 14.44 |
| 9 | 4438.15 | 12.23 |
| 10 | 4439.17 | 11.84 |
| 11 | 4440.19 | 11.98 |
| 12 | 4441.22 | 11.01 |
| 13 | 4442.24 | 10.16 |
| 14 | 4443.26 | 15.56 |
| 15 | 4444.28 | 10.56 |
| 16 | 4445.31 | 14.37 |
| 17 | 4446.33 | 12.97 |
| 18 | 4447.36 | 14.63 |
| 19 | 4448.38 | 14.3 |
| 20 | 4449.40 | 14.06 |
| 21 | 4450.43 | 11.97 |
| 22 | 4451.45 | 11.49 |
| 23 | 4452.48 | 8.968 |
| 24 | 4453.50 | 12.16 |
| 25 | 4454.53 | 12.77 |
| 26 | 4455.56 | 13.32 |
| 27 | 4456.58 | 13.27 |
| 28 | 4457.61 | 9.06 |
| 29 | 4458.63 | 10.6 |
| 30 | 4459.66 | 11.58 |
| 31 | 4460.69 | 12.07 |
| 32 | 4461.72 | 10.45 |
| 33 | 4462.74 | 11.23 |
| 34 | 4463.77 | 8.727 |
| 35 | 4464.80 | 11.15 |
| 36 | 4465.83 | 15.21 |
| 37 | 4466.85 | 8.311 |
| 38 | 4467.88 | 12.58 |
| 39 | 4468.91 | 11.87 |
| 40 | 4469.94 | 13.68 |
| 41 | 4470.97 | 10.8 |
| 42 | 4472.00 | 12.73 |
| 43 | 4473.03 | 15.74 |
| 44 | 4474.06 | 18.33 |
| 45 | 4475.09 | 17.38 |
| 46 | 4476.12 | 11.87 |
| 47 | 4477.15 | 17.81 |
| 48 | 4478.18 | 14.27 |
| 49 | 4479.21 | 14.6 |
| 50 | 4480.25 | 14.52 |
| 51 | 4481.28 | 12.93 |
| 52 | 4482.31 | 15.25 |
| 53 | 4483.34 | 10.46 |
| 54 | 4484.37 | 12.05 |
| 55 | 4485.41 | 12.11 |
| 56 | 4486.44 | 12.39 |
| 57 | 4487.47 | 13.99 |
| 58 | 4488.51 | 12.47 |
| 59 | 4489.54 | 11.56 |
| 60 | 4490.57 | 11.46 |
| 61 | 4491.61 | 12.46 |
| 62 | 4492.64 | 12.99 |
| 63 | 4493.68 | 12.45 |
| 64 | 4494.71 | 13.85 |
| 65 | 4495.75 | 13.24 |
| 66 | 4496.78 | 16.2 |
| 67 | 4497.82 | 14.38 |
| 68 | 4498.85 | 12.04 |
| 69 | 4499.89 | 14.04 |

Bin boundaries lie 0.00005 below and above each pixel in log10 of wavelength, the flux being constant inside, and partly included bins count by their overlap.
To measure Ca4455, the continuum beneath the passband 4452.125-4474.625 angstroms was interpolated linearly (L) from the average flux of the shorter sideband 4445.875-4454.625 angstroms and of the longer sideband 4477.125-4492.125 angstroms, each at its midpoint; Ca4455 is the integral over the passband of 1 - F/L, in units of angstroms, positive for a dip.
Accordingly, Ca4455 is 1.25 angstroms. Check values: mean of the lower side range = 12.6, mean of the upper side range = 13.1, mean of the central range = 12.1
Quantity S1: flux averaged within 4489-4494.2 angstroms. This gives 12.2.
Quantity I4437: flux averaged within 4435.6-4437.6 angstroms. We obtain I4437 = 13.5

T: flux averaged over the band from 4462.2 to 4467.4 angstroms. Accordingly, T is 11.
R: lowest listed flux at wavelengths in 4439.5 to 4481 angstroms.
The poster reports 8.311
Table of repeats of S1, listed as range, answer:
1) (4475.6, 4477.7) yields 14.9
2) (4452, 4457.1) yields 12.1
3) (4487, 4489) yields 13.2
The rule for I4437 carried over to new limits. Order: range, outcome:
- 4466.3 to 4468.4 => 10.6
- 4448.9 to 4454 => 11.7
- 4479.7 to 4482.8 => 14.2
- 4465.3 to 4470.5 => 12.3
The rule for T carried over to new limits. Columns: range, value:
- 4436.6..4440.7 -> 12.6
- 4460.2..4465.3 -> 10.7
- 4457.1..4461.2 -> 10.8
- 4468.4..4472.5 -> 12.3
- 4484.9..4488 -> 12.8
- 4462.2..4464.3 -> 10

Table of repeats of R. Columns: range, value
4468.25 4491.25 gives 10.46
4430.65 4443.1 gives 9.54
